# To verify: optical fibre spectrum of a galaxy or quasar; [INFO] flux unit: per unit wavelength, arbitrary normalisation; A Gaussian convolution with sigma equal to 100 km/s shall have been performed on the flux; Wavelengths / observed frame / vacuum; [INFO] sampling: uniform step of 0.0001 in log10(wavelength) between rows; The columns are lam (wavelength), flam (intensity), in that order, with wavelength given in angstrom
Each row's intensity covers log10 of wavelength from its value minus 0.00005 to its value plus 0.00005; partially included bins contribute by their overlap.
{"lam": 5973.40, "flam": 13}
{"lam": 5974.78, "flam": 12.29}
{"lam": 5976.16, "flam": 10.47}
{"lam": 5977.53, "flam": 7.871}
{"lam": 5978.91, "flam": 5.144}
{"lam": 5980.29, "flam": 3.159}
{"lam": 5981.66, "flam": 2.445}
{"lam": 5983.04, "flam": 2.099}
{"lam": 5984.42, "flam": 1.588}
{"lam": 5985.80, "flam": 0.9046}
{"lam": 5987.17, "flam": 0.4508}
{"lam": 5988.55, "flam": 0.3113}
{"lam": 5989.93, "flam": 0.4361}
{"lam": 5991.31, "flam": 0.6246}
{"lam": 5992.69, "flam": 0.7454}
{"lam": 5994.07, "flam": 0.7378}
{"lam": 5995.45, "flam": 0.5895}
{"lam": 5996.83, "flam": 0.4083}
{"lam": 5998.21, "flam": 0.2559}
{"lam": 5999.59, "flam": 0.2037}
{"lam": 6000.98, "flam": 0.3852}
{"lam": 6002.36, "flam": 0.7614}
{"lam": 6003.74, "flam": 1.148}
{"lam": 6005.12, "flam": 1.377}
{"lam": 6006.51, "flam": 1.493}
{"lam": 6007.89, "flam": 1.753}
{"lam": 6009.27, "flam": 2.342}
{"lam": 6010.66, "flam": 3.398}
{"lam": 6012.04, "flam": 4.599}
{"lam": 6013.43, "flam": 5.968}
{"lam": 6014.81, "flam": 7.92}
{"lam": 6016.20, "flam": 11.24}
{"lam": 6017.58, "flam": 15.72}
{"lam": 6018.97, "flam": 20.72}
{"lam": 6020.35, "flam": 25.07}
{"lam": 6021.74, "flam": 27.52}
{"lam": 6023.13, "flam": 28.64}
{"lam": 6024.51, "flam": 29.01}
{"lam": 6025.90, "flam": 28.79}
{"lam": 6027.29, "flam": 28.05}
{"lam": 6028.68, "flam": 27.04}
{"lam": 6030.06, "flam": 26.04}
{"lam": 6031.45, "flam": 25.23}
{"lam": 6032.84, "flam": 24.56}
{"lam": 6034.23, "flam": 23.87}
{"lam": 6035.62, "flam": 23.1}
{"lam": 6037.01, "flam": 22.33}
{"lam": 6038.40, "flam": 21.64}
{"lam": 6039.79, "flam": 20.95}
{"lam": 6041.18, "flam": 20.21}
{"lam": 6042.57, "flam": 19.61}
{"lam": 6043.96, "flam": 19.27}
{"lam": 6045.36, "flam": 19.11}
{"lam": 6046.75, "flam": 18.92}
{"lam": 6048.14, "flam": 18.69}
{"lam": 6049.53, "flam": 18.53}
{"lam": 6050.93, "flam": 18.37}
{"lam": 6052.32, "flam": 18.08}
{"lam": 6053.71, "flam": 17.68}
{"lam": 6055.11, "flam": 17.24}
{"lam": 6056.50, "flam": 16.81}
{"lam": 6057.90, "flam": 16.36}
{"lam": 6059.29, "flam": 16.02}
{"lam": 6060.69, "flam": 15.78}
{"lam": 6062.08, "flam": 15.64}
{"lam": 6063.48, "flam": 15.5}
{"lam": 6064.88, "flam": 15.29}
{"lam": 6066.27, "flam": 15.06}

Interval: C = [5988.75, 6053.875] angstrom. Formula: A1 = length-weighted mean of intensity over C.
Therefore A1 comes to 13.8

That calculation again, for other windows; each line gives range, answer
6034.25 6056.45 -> 19.6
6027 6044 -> 23.3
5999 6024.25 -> 9.29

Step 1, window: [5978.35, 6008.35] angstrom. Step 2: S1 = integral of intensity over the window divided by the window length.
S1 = 1.21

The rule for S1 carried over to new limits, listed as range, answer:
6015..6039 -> 23.7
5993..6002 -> 0.455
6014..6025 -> 20.4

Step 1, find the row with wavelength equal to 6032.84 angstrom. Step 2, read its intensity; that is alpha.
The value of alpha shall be 24.56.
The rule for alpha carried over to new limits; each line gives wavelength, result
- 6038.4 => 21.64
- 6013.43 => 5.968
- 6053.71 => 17.68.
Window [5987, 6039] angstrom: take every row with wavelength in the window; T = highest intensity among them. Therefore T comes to 29.01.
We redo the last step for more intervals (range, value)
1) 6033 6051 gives 23.87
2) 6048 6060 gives 18.69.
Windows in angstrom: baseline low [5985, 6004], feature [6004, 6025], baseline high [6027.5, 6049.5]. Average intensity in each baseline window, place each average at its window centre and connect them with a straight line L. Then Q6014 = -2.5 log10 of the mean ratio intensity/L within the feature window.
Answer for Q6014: 0.02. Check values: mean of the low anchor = 0.562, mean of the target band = 12.1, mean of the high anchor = 22.1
